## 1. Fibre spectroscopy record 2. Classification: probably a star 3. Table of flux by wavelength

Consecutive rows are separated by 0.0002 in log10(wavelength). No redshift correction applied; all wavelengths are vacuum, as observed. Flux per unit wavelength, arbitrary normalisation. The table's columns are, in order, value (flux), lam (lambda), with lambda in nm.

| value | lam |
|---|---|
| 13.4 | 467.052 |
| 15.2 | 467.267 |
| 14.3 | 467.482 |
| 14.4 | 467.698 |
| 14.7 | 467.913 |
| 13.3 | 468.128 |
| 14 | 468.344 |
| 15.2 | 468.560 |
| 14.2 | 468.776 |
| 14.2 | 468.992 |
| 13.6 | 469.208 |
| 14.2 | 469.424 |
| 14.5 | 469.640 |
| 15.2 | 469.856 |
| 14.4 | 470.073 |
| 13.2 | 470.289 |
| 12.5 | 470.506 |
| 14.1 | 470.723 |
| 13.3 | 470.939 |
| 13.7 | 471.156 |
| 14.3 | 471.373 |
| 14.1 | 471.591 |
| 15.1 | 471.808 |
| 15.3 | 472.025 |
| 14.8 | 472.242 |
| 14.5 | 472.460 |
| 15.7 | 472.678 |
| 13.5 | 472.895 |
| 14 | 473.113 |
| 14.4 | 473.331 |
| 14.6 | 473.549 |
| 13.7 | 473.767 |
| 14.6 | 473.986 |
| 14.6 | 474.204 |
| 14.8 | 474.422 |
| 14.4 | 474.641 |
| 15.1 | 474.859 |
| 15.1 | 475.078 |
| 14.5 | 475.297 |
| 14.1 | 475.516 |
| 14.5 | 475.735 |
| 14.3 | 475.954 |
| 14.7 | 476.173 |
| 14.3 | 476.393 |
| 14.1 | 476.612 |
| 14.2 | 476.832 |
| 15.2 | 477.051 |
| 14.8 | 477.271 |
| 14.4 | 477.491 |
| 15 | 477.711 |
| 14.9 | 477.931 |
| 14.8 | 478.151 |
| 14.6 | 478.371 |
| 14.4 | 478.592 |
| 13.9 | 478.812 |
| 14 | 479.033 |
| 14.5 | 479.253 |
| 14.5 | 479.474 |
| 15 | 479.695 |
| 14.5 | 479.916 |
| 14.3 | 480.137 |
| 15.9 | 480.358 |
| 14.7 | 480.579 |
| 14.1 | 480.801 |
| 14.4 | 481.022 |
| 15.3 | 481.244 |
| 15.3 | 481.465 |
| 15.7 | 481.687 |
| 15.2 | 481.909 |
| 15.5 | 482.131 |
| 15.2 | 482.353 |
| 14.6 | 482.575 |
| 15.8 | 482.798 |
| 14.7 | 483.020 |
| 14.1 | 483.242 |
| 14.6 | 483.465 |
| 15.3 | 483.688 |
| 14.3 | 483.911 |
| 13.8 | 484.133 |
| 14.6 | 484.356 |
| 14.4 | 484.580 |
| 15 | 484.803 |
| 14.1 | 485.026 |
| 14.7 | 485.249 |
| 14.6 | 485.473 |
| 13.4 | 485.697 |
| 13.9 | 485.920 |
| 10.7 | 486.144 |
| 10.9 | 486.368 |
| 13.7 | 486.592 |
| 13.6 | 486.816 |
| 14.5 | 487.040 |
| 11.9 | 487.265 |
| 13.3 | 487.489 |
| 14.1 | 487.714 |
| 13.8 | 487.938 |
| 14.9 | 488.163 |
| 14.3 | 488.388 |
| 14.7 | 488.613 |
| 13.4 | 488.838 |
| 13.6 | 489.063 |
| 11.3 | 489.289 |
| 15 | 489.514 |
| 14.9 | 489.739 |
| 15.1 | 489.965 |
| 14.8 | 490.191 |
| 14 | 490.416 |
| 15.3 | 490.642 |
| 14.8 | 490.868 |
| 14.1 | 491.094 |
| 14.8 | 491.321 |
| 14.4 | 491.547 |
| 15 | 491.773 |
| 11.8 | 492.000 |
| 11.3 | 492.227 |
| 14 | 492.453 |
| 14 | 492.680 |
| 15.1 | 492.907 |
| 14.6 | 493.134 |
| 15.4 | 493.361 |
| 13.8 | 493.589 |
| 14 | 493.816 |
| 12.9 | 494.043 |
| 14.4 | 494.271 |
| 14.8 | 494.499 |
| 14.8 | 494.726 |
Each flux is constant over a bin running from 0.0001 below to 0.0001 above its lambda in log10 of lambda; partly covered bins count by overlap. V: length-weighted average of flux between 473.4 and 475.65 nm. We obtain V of 14.5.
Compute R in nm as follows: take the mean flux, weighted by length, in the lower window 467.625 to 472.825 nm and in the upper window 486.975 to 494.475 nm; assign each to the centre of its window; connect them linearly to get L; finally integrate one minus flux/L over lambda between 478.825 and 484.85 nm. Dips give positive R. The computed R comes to -0.27 nm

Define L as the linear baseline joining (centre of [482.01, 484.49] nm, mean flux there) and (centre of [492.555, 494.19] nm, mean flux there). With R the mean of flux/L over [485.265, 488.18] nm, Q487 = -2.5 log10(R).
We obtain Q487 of 0.10 mag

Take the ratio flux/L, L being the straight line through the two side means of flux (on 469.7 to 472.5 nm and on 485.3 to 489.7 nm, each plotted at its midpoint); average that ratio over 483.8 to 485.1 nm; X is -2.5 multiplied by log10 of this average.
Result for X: -0.06 mag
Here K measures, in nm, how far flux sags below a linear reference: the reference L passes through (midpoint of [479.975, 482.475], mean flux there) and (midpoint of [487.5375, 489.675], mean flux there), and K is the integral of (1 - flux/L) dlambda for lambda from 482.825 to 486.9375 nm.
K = 0.15 nm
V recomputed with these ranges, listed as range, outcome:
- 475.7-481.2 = 14.6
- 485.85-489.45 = 13.3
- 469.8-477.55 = 14.4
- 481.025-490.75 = 14.2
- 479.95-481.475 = 14.8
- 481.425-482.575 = 15.3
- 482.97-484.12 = 14.5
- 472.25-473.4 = 14.4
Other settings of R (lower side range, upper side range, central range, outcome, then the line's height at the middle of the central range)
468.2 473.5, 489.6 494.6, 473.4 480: -0.135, 14.2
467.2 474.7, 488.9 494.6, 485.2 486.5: 0.111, 14.2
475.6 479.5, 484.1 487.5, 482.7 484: -0.089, 13.8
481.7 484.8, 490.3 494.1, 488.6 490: 0.043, 14.3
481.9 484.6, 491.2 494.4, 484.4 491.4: 0.217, 14.4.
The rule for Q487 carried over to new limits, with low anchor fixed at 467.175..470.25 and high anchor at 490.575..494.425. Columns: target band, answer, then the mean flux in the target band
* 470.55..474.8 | 0.00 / 14.4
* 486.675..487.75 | 0.06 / 13.4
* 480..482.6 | -0.06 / 15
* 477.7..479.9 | -0.02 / 14.5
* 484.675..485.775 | -0.02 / 14.4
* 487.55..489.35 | 0.02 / 13.8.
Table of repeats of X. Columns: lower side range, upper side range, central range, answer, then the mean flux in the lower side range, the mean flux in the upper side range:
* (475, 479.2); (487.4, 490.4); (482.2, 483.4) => -0.043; 14.5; 14.1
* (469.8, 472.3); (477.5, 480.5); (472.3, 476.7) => -0.010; 14.1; 14.6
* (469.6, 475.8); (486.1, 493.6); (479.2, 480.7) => -0.046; 14.4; 13.9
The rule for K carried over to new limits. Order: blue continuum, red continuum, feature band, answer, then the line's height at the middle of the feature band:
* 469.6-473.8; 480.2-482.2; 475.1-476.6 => 0.02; 14.6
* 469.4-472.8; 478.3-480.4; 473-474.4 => 0.00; 14.4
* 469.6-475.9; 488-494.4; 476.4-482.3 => -0.19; 14.3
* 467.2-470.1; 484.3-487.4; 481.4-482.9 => -0.17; 13.7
